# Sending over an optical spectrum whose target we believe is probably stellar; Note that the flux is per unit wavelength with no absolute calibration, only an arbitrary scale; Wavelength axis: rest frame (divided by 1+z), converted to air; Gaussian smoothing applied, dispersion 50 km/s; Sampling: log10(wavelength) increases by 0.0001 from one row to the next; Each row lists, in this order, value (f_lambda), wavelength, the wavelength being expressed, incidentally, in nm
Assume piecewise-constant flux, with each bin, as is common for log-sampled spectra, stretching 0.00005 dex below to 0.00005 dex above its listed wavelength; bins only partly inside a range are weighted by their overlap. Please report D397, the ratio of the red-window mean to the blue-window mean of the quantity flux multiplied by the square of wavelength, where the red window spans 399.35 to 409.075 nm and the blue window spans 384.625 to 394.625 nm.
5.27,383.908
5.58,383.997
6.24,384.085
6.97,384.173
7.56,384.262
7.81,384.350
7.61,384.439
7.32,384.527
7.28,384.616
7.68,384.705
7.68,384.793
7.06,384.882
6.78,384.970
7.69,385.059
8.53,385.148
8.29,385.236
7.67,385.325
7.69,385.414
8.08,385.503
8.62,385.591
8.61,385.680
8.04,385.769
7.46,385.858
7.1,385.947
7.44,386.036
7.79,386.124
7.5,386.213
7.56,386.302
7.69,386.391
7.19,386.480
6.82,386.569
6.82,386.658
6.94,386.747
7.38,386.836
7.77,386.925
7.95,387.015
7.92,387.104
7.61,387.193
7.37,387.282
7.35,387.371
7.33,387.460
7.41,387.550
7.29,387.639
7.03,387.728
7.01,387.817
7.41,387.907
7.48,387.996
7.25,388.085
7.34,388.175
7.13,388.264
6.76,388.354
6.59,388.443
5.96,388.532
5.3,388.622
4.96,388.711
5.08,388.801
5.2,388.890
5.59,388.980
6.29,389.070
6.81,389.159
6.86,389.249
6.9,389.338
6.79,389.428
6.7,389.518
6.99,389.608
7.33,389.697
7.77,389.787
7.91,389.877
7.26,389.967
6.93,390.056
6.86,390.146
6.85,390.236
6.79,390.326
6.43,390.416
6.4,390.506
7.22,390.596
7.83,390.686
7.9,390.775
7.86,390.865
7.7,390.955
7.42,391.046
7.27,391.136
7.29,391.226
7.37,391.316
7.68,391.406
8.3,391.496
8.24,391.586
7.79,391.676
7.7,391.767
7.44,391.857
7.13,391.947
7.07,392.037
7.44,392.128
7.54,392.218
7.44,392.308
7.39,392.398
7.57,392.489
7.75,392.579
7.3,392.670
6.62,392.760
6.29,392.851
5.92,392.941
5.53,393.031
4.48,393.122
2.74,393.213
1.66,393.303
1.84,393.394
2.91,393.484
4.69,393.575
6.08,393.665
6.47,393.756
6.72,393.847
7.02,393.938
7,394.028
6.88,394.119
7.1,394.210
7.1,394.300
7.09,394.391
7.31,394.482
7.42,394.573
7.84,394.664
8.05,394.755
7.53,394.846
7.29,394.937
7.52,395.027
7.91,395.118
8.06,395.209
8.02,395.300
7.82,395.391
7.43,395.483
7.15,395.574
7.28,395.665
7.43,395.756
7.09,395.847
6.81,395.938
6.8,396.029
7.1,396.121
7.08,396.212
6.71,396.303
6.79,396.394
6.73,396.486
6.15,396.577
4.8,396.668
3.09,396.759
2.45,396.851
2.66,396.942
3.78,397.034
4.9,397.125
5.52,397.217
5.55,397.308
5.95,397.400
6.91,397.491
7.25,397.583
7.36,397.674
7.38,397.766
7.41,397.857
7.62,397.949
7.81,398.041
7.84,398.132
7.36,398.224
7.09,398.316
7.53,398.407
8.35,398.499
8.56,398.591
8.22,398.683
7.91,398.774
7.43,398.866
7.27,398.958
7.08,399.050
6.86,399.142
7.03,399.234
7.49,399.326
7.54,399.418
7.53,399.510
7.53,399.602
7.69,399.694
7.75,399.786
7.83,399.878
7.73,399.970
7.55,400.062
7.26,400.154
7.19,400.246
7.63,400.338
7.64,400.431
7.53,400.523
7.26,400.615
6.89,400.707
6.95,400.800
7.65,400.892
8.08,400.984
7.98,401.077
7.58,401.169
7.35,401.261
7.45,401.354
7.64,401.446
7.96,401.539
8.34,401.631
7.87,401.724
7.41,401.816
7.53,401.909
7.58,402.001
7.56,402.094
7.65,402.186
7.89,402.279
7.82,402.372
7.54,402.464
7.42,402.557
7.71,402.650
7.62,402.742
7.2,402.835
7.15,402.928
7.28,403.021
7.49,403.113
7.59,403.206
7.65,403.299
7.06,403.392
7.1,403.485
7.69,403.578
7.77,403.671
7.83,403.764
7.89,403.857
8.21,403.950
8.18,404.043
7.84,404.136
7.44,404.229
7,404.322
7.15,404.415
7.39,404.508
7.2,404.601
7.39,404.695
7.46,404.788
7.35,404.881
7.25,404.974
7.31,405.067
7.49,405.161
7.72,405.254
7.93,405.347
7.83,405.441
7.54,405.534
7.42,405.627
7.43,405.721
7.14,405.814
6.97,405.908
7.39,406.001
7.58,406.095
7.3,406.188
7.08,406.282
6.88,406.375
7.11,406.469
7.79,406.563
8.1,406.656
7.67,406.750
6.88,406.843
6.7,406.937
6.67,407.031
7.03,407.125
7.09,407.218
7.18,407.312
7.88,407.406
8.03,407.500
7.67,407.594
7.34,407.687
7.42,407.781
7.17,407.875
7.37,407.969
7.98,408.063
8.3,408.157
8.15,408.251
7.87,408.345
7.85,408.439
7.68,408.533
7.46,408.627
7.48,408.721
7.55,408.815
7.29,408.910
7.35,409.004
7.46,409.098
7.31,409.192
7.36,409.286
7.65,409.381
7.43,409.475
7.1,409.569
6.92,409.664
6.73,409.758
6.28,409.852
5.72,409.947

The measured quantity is 1.2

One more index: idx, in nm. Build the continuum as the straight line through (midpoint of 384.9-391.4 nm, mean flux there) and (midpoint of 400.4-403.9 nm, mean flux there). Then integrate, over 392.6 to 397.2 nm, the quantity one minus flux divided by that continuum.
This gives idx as 0.75 nm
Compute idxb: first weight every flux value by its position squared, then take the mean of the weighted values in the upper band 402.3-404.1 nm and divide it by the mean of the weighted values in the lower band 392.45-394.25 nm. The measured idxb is 1.42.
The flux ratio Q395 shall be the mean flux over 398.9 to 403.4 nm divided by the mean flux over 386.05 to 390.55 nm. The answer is 1.08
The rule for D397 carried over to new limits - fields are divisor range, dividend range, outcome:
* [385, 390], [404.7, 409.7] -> 1.14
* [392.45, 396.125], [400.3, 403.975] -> 1.20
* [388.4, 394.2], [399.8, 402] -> 1.21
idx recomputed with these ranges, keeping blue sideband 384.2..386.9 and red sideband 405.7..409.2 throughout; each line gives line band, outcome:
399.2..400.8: 0.006 nm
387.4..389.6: 0.277 nm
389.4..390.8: 0.082 nm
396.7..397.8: 0.337 nm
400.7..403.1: -0.037 nm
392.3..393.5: 0.343 nm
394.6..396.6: 0.055 nm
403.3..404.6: -0.019 nm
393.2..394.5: 0.344 nm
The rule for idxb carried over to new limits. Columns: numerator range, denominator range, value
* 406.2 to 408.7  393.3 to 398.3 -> 1.22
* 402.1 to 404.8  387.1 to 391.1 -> 1.17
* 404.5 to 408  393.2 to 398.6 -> 1.20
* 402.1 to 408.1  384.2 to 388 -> 1.09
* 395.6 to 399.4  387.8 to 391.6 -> 1.00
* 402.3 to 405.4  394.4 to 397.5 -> 1.21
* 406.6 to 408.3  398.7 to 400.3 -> 1.04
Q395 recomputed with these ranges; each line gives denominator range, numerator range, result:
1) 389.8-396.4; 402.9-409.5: 1.08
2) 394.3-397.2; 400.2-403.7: 1.15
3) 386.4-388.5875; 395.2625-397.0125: 0.86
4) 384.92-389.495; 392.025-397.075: 0.89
